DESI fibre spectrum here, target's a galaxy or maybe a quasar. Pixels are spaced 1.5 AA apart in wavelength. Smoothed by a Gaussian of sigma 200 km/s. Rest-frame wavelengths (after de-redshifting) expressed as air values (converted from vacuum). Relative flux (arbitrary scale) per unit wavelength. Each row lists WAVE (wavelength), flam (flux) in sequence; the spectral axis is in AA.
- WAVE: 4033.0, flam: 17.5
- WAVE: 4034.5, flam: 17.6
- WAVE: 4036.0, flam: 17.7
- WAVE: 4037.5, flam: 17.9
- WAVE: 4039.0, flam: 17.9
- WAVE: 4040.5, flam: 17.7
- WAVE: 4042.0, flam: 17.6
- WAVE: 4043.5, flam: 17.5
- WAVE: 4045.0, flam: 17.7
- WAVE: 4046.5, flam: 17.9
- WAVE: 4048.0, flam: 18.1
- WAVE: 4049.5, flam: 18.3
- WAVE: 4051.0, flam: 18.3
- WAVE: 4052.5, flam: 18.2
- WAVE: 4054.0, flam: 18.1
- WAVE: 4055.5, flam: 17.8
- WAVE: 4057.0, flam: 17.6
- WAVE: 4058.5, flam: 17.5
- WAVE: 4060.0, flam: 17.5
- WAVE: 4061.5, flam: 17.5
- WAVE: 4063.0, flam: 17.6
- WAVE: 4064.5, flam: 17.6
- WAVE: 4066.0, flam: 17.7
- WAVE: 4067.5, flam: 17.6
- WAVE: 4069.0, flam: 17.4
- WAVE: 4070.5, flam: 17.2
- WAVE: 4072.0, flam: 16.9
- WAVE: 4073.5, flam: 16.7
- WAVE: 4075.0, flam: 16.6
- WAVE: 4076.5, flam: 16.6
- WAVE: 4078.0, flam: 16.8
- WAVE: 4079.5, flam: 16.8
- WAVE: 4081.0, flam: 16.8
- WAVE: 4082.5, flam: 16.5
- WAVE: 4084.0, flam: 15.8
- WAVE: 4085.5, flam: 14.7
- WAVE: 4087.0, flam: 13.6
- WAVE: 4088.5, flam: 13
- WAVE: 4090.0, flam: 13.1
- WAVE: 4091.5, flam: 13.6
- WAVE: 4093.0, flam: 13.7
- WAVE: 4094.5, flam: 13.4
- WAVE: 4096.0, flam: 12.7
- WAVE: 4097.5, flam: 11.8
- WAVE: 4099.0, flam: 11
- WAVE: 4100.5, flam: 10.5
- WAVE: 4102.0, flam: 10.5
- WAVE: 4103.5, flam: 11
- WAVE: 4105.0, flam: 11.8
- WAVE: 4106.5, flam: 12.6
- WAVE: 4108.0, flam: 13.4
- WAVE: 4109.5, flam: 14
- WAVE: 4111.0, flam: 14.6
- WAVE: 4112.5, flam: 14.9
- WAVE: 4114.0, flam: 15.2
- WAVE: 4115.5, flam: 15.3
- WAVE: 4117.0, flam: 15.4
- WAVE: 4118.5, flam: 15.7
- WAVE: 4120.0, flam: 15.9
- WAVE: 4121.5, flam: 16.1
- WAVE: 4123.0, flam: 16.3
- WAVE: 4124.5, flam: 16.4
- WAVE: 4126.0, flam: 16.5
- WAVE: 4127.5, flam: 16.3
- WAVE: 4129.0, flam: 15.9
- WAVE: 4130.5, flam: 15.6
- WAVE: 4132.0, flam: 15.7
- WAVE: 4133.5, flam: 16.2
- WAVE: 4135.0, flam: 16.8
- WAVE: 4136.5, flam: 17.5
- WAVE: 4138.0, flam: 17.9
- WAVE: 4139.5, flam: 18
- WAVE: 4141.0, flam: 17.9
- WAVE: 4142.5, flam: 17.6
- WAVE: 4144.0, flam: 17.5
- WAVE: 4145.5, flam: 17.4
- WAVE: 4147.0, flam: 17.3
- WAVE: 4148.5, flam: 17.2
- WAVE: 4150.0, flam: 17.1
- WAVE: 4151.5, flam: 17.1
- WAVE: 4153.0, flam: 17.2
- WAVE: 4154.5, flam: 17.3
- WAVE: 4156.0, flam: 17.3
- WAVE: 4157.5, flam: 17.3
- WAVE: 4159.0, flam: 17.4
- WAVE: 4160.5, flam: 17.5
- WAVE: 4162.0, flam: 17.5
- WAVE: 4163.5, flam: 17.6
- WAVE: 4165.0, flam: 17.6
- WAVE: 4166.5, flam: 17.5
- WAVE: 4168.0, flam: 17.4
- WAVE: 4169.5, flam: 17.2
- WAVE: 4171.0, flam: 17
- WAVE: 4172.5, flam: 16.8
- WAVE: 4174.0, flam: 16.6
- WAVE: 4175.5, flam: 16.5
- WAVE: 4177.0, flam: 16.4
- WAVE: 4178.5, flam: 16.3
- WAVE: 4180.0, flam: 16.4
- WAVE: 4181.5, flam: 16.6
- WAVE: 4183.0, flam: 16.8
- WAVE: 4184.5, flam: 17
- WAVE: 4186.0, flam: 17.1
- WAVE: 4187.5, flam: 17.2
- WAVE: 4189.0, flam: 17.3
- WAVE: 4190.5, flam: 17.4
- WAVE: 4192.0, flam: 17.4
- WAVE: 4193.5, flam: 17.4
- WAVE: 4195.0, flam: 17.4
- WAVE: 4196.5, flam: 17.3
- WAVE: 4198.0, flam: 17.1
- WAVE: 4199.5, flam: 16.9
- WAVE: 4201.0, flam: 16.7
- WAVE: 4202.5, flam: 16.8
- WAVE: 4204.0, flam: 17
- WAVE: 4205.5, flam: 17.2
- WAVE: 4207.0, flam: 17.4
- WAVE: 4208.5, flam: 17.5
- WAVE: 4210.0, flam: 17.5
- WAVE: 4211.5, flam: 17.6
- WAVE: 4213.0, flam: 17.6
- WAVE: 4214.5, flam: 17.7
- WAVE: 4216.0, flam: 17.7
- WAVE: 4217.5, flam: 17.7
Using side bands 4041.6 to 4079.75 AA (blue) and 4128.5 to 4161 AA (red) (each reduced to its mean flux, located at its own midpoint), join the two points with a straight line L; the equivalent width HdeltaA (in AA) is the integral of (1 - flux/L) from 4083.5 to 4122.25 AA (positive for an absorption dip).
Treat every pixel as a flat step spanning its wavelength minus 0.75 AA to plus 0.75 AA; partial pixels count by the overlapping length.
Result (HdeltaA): 8.4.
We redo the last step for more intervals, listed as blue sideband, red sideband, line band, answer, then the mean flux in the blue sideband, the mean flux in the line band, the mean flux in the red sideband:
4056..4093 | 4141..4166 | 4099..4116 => 3.9 AA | 16.3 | 12.9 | 17.4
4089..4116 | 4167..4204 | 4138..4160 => -3.2 AA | 12.9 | 17.4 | 17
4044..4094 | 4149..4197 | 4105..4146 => 2.4 AA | 16.7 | 15.9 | 17.1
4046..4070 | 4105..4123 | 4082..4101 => 3.2 AA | 17.8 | 13.3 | 14.8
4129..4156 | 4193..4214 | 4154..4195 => 0.2 AA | 17.1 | 17.1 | 17.2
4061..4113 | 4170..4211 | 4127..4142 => -1.0 AA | 14.7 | 16.8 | 17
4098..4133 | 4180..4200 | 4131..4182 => -4.1 AA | 14.4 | 17.1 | 17.1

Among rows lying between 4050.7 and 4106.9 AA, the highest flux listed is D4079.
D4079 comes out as 18.3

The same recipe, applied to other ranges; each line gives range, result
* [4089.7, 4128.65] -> 16.5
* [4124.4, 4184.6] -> 18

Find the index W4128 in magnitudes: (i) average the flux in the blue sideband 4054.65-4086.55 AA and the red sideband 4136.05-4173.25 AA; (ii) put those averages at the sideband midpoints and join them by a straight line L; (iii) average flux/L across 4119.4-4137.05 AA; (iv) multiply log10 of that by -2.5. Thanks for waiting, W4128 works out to 0.07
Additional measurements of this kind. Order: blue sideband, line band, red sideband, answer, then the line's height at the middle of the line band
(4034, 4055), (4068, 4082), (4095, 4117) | -0.10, 15.4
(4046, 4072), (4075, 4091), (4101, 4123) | 0.05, 16.1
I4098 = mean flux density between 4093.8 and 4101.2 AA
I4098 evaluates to 11.9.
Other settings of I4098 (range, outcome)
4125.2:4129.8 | 16.2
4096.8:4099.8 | 11.4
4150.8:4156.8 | 17.2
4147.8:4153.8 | 17.2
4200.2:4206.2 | 16.9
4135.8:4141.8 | 17.8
